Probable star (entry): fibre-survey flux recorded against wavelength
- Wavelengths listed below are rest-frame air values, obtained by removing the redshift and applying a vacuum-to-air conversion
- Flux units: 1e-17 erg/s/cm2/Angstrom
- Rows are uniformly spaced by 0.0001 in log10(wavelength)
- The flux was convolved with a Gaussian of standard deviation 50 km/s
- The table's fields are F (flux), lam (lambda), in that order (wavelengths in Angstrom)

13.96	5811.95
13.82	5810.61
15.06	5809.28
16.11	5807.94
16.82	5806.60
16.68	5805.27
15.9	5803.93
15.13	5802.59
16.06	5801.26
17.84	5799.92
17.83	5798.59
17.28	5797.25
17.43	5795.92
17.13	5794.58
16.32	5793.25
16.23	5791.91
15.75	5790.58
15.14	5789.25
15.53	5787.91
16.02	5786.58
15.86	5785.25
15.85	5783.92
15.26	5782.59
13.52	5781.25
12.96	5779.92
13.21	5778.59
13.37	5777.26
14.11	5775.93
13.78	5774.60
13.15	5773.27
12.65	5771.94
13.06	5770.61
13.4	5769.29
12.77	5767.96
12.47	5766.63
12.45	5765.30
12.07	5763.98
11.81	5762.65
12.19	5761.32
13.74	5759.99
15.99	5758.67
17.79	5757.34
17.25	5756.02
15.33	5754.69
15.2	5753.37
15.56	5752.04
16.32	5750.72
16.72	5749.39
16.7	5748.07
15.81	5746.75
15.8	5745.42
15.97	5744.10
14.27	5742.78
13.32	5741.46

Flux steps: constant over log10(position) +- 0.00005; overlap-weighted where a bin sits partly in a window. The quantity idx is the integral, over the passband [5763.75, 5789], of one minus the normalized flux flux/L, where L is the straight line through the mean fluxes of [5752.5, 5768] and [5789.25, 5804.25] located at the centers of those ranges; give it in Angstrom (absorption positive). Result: 2.4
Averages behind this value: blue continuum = 14.2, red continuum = 16.6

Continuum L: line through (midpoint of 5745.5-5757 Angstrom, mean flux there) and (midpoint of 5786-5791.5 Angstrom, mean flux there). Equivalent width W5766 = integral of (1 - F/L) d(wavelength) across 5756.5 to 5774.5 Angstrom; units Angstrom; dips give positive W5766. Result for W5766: 2.9 Angstrom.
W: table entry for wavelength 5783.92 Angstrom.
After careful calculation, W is 15.85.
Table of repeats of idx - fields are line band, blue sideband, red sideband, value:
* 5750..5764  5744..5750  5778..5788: 0.8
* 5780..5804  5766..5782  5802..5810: -2.1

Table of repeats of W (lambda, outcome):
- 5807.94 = 16.11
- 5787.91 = 15.53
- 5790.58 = 15.75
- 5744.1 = 15.97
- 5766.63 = 12.47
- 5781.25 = 13.52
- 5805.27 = 16.68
